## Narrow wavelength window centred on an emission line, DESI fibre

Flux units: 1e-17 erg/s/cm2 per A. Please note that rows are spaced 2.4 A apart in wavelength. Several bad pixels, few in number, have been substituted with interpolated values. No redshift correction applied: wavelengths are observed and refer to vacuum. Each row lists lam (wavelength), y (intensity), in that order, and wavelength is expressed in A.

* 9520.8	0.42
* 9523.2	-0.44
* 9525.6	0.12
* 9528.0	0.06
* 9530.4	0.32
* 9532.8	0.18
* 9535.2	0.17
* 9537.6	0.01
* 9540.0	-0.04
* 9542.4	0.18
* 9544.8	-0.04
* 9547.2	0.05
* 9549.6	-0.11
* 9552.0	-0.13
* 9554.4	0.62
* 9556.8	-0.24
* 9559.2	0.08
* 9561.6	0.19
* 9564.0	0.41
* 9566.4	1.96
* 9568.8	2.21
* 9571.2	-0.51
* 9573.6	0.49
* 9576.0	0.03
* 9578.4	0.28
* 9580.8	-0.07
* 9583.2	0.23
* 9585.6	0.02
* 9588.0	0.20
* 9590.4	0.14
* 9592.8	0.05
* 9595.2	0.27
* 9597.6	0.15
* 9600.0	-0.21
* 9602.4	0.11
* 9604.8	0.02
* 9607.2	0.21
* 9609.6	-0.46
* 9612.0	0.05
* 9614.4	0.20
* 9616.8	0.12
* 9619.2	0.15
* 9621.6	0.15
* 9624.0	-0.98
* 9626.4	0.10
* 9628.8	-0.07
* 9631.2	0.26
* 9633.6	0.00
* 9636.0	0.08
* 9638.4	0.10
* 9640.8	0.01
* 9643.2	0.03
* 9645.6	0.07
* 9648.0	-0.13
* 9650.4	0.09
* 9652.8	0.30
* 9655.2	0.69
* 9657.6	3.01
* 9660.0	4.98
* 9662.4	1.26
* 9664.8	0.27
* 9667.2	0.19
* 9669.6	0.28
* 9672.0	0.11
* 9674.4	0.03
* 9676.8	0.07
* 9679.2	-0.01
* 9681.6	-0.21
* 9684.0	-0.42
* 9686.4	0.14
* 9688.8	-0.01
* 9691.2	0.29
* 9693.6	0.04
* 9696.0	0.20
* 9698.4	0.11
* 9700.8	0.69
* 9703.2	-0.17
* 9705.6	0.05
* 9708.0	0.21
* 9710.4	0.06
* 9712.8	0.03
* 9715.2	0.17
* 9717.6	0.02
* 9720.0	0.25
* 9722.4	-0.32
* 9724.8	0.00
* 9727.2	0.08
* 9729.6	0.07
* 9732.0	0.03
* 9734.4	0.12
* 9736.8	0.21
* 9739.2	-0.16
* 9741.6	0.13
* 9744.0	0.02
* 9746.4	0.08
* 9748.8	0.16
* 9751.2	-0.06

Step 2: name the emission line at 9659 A [O III]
